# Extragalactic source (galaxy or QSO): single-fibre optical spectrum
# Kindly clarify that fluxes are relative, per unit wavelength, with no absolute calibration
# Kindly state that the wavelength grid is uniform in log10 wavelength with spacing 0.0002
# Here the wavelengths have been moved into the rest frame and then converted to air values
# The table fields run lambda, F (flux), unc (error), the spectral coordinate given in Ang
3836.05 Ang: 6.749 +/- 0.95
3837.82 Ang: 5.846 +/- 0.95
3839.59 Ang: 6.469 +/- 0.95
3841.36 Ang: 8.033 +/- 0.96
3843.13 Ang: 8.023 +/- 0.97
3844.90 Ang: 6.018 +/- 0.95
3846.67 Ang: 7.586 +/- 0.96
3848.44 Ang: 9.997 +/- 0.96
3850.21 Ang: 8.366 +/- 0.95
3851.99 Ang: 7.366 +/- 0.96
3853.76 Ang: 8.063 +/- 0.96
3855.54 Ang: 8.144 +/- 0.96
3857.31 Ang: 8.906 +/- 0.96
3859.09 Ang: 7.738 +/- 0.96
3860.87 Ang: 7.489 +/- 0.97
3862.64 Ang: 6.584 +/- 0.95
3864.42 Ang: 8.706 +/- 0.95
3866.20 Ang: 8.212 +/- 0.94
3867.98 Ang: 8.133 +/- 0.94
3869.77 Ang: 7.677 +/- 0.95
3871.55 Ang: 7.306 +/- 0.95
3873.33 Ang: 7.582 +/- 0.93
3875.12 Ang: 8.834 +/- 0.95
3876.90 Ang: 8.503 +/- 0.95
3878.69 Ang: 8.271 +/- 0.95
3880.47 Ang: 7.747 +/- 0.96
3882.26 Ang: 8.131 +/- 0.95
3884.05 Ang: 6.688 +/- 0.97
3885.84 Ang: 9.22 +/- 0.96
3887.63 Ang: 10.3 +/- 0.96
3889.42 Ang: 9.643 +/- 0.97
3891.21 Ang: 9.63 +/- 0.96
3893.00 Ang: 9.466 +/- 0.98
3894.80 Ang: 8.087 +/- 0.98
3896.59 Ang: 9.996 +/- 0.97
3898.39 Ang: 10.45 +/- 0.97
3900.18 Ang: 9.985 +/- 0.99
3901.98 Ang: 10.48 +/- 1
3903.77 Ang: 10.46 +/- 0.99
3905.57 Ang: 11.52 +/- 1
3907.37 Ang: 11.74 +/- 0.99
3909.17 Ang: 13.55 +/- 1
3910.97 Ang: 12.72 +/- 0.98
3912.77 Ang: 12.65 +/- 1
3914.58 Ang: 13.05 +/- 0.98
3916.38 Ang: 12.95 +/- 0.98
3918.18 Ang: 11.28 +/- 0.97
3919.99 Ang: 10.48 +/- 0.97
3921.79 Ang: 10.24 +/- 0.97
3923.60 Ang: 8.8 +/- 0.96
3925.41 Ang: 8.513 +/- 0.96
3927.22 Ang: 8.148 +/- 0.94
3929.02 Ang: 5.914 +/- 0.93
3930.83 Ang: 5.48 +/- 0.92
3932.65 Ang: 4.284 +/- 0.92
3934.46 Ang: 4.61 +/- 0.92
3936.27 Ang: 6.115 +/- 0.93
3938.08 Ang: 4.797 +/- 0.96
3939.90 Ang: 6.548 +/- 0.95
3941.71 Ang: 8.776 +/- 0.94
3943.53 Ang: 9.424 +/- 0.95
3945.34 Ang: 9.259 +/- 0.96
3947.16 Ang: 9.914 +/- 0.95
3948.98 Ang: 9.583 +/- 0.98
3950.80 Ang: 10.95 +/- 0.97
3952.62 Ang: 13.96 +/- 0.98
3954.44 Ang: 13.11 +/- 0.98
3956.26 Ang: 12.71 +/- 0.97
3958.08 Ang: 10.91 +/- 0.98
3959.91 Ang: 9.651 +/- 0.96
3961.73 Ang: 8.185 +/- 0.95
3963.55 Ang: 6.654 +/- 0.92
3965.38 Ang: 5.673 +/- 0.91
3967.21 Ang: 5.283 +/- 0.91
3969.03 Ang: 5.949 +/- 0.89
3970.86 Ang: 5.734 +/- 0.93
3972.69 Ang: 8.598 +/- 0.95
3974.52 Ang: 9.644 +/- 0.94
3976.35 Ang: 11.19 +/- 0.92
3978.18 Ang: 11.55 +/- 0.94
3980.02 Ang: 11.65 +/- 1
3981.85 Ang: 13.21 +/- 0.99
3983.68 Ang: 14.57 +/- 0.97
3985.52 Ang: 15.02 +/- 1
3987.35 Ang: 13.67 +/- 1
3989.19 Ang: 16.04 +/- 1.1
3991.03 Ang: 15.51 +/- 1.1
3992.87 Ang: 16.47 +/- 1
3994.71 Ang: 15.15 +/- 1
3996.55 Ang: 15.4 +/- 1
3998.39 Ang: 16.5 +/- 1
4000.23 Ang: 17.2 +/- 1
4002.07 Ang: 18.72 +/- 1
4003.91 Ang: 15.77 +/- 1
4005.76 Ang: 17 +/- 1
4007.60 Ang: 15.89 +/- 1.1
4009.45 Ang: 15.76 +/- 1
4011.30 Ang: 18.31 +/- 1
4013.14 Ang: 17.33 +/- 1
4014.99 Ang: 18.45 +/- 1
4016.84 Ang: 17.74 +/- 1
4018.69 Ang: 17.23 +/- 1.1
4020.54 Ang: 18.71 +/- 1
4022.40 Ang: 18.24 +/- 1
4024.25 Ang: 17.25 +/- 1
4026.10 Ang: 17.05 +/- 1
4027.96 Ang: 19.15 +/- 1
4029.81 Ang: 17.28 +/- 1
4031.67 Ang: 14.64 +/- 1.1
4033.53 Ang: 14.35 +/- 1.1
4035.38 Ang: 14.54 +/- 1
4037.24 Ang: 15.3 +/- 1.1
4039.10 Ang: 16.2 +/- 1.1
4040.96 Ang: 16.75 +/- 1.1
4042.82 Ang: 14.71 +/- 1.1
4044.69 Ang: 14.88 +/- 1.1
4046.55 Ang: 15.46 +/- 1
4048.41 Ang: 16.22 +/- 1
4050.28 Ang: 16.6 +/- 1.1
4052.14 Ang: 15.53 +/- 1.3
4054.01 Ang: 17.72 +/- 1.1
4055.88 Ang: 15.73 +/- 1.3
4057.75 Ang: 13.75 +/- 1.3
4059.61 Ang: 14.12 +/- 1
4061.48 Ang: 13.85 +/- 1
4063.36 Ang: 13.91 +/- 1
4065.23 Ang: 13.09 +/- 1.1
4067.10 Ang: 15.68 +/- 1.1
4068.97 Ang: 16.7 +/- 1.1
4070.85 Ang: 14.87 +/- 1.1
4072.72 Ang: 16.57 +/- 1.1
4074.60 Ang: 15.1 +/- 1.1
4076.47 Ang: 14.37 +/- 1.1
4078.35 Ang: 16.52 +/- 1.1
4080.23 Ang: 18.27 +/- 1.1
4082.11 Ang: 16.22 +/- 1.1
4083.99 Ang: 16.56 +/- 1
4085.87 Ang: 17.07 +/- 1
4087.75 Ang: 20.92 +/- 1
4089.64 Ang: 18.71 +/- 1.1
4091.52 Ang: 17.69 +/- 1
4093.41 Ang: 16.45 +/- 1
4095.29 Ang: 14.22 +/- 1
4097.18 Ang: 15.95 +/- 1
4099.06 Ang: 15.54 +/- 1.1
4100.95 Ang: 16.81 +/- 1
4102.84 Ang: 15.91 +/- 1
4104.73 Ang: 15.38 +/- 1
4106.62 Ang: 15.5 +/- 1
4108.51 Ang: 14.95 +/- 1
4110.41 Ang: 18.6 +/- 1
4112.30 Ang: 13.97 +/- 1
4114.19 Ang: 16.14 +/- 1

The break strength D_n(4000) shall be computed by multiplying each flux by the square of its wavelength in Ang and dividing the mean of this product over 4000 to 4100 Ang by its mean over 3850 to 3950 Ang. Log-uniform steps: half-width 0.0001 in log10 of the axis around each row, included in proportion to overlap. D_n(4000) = 2.0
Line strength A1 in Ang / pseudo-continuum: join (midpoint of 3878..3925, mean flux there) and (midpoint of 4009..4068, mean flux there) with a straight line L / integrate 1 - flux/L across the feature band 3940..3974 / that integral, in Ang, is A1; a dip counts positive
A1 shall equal 9.5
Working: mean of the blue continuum 10.3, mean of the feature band 9.07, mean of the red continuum 16.1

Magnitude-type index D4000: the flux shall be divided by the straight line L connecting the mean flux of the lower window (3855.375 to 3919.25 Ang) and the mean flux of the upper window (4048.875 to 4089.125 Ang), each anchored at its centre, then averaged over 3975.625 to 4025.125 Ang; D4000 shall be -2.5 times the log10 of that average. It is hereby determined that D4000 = -0.177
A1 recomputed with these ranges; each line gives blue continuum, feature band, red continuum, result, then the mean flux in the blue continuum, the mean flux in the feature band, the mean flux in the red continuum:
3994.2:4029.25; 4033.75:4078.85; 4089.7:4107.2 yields 3.6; 17.2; 15.3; 16.1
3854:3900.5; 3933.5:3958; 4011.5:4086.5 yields 5.0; 8.49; 9.27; 16.1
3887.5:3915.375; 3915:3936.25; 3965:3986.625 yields 4.7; 10.9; 8.26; 9.98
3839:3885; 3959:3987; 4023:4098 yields 6.5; 7.88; 9.6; 16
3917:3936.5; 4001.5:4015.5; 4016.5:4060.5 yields -3.2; 7.75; 17.1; 16.2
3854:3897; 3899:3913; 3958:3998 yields -3.6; 8.35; 11.6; 11.3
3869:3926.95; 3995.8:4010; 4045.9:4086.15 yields -3.3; 9.86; 16.6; 15.6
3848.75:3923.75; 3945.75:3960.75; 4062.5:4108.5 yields 0.5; 9.43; 11.3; 16.2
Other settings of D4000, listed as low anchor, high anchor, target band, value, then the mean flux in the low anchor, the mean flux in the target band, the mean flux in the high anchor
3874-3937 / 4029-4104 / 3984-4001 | -0.208 mag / 9.37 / 15.6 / 15.9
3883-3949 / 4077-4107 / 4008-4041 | -0.216 mag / 9.31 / 16.9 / 16.7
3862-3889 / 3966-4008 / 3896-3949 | 0.084 mag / 8.17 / 9.38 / 13.2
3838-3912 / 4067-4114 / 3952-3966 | 0.159 mag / 8.81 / 10.1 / 16.4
